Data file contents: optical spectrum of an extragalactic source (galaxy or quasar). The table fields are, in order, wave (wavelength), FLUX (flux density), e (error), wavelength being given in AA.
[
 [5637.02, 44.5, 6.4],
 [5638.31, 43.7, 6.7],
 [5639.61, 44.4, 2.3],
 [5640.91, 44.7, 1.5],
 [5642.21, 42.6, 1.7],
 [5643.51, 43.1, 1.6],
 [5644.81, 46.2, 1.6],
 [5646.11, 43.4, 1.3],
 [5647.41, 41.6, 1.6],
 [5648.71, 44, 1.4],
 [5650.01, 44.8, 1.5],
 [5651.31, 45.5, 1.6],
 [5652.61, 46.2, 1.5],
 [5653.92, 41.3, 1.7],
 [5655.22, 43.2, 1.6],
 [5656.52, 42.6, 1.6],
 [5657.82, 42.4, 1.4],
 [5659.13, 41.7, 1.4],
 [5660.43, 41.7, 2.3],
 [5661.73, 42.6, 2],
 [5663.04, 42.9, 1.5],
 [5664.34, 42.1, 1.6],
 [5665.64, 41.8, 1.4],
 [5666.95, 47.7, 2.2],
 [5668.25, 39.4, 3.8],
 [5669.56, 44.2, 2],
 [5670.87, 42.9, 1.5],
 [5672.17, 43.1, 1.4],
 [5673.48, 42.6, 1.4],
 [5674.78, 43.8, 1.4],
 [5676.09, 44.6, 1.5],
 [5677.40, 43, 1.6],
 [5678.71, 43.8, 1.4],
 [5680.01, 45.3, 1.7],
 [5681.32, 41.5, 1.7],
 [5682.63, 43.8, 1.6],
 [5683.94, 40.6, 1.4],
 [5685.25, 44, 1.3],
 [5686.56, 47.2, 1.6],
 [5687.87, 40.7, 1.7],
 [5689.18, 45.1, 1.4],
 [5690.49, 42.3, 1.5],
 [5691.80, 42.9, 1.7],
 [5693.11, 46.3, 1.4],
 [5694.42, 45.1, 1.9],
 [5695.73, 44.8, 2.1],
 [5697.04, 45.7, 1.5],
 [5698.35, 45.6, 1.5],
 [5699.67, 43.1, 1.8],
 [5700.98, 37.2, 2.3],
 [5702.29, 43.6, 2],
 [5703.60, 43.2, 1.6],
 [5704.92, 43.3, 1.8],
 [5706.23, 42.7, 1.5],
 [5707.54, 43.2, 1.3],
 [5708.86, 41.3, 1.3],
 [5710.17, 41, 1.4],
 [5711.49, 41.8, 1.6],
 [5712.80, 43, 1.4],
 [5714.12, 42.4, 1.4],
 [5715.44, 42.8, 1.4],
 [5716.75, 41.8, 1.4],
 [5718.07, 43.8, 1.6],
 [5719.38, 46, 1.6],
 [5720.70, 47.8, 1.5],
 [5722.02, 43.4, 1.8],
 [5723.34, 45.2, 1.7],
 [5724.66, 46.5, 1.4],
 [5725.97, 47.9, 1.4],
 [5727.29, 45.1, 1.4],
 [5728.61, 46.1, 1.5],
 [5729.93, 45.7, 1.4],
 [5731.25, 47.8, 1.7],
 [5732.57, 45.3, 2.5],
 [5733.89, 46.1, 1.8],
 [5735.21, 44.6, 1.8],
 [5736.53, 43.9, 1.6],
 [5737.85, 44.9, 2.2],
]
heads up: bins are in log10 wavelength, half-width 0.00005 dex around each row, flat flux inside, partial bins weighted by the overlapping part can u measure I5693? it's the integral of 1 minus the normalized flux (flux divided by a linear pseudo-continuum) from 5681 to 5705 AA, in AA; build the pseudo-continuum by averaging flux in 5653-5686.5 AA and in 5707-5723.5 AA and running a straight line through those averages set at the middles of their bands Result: -0.2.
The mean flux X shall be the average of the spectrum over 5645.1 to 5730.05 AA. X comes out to 43.6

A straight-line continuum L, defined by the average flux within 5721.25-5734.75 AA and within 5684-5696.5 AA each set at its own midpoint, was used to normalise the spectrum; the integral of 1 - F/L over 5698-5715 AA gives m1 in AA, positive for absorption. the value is 1.0 AA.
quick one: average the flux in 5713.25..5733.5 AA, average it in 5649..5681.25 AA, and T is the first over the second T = 1.0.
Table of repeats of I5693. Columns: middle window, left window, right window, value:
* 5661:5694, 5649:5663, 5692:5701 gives 0.35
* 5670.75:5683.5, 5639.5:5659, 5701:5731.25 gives 0.10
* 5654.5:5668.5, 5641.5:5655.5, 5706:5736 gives 0.41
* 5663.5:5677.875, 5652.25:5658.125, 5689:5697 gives 0.14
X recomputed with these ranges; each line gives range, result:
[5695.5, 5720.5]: 43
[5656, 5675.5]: 42.8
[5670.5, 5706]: 43.5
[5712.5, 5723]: 43.9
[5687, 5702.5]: 43.6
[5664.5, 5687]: 43.4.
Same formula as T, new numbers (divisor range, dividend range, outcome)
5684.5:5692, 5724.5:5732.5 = 1.06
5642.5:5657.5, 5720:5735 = 1.05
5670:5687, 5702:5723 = 0.99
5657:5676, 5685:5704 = 1.02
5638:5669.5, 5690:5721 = 1.00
